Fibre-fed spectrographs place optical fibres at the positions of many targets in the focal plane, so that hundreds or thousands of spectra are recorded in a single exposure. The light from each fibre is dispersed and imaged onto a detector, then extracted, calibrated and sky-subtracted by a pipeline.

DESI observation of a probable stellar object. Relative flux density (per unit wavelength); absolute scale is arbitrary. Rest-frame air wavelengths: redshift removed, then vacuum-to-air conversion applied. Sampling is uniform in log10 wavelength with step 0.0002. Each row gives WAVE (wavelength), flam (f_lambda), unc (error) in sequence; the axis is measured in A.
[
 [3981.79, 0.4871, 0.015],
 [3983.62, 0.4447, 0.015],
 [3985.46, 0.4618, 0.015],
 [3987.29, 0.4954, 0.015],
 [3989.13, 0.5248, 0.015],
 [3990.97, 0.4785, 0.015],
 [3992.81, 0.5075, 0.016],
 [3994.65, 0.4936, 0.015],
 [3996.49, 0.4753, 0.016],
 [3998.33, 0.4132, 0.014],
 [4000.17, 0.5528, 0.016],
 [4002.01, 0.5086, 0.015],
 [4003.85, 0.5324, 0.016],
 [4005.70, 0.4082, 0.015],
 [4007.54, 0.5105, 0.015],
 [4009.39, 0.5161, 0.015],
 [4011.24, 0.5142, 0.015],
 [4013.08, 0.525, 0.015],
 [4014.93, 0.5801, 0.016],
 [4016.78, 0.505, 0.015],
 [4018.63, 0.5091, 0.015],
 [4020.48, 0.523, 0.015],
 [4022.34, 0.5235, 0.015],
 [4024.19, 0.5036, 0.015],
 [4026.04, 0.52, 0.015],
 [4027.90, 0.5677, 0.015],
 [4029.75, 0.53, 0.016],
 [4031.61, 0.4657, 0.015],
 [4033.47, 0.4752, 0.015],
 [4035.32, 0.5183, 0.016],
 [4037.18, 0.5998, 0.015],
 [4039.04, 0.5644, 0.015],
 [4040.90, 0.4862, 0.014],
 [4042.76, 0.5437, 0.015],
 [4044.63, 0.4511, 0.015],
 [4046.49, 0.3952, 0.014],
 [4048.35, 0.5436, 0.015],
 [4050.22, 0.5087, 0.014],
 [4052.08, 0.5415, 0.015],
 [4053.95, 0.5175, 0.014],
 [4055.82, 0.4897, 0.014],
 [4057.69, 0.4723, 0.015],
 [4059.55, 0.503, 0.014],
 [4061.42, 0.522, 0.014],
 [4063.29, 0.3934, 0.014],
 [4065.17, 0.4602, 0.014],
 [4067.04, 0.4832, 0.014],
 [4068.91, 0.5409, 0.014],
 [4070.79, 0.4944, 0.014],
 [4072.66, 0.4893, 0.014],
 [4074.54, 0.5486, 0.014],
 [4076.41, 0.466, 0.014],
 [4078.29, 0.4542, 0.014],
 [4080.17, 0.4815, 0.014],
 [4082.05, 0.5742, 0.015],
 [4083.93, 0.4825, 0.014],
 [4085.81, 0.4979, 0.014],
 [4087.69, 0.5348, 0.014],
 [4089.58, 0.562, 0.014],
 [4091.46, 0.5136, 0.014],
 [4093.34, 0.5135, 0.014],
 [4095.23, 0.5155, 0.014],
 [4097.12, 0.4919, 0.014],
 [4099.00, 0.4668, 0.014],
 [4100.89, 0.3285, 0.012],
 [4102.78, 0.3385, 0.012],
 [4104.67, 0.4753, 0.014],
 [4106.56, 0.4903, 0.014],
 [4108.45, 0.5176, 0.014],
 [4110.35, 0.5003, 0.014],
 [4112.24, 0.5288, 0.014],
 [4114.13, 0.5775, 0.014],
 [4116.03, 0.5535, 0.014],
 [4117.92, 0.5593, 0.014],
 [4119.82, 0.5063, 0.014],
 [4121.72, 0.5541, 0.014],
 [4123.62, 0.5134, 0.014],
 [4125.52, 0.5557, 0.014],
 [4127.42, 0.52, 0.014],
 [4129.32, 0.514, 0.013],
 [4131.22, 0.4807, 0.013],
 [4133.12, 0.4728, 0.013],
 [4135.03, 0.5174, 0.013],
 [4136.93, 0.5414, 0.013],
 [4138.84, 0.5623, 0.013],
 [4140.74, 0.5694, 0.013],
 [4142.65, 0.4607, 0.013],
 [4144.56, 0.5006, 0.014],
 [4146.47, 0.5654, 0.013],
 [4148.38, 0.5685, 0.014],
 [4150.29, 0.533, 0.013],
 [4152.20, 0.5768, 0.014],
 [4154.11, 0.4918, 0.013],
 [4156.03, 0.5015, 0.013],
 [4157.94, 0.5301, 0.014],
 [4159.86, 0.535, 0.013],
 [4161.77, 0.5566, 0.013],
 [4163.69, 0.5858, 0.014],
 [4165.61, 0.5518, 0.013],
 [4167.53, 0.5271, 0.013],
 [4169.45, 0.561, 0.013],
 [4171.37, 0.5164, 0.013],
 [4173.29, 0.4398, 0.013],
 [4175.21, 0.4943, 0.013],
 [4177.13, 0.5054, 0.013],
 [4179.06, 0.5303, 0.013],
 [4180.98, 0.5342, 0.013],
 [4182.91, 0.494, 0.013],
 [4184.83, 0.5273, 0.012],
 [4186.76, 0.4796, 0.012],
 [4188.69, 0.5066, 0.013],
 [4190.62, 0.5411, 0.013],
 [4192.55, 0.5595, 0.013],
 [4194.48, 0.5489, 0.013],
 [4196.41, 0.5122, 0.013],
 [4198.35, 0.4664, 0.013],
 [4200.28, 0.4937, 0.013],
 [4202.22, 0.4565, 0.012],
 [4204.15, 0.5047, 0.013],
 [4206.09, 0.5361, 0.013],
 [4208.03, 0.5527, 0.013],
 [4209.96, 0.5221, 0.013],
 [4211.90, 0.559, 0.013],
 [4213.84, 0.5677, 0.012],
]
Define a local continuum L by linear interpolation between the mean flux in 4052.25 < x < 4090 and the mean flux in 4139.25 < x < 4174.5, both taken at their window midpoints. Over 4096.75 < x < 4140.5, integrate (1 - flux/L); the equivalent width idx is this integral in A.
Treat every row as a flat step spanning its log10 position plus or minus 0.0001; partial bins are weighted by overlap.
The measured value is 1.1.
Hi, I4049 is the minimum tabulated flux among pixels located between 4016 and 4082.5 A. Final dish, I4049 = 0.3934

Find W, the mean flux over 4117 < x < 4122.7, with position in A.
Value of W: 0.539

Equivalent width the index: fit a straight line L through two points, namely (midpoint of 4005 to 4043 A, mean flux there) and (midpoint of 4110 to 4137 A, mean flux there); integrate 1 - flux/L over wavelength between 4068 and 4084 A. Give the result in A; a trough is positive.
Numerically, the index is 0.6 A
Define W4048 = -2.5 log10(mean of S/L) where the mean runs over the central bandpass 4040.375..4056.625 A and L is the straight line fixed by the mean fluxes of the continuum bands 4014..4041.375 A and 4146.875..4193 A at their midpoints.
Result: 0.06 mag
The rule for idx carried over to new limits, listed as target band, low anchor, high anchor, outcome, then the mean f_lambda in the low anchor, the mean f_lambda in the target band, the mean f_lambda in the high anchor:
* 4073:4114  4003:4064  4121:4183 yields 2.1 A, 0.508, 0.491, 0.526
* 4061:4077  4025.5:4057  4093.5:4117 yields 0.4 A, 0.512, 0.488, 0.483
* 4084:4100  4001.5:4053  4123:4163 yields 0.4 A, 0.513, 0.51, 0.528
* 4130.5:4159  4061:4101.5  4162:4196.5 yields -0.7 A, 0.493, 0.525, 0.524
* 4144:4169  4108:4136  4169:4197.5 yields -1.0 A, 0.525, 0.541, 0.516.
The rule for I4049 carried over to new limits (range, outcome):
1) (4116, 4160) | 0.4607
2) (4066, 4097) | 0.4542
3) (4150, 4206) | 0.4398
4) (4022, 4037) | 0.4657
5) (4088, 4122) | 0.3285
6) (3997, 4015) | 0.4082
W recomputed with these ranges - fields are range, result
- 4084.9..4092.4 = 0.527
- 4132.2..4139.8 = 0.524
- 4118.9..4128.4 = 0.53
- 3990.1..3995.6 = 0.493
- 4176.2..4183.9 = 0.516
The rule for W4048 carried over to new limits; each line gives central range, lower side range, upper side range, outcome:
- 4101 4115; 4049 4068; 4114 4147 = 0.08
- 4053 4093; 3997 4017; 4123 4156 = 0.03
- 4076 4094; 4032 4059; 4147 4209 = 0.01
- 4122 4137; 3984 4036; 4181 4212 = -0.01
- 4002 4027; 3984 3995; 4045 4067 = -0.05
